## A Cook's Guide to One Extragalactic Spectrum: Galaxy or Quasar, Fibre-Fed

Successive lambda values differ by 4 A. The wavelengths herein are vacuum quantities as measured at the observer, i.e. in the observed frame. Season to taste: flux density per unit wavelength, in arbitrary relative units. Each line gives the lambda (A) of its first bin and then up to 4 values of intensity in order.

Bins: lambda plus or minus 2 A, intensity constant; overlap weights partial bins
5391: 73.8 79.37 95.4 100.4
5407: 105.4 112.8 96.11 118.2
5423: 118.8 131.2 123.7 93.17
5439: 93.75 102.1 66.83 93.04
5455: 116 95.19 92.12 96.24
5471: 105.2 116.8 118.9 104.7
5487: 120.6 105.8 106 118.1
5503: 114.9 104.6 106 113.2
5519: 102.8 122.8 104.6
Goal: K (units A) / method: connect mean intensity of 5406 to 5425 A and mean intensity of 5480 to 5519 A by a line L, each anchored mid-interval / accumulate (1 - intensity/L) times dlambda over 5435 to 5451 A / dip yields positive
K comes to 3.1 A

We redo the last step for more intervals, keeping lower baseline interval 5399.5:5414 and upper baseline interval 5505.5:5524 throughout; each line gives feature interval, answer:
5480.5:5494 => -0.3 A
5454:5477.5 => 0.8 A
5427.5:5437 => -0.6 A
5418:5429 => -1.9 A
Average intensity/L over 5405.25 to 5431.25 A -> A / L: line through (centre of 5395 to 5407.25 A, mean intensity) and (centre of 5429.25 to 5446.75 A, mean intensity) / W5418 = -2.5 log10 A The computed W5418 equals -0.17 mag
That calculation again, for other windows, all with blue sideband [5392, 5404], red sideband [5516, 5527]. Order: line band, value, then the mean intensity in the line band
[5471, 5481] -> -0.12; 115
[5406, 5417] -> -0.14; 105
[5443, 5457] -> 0.06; 93.4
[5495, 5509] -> -0.04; 112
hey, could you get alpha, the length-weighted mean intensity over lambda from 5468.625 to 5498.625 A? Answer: 111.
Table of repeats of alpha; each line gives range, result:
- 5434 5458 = 94.2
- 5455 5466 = 98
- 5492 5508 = 111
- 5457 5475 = 99.4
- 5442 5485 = 101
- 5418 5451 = 105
